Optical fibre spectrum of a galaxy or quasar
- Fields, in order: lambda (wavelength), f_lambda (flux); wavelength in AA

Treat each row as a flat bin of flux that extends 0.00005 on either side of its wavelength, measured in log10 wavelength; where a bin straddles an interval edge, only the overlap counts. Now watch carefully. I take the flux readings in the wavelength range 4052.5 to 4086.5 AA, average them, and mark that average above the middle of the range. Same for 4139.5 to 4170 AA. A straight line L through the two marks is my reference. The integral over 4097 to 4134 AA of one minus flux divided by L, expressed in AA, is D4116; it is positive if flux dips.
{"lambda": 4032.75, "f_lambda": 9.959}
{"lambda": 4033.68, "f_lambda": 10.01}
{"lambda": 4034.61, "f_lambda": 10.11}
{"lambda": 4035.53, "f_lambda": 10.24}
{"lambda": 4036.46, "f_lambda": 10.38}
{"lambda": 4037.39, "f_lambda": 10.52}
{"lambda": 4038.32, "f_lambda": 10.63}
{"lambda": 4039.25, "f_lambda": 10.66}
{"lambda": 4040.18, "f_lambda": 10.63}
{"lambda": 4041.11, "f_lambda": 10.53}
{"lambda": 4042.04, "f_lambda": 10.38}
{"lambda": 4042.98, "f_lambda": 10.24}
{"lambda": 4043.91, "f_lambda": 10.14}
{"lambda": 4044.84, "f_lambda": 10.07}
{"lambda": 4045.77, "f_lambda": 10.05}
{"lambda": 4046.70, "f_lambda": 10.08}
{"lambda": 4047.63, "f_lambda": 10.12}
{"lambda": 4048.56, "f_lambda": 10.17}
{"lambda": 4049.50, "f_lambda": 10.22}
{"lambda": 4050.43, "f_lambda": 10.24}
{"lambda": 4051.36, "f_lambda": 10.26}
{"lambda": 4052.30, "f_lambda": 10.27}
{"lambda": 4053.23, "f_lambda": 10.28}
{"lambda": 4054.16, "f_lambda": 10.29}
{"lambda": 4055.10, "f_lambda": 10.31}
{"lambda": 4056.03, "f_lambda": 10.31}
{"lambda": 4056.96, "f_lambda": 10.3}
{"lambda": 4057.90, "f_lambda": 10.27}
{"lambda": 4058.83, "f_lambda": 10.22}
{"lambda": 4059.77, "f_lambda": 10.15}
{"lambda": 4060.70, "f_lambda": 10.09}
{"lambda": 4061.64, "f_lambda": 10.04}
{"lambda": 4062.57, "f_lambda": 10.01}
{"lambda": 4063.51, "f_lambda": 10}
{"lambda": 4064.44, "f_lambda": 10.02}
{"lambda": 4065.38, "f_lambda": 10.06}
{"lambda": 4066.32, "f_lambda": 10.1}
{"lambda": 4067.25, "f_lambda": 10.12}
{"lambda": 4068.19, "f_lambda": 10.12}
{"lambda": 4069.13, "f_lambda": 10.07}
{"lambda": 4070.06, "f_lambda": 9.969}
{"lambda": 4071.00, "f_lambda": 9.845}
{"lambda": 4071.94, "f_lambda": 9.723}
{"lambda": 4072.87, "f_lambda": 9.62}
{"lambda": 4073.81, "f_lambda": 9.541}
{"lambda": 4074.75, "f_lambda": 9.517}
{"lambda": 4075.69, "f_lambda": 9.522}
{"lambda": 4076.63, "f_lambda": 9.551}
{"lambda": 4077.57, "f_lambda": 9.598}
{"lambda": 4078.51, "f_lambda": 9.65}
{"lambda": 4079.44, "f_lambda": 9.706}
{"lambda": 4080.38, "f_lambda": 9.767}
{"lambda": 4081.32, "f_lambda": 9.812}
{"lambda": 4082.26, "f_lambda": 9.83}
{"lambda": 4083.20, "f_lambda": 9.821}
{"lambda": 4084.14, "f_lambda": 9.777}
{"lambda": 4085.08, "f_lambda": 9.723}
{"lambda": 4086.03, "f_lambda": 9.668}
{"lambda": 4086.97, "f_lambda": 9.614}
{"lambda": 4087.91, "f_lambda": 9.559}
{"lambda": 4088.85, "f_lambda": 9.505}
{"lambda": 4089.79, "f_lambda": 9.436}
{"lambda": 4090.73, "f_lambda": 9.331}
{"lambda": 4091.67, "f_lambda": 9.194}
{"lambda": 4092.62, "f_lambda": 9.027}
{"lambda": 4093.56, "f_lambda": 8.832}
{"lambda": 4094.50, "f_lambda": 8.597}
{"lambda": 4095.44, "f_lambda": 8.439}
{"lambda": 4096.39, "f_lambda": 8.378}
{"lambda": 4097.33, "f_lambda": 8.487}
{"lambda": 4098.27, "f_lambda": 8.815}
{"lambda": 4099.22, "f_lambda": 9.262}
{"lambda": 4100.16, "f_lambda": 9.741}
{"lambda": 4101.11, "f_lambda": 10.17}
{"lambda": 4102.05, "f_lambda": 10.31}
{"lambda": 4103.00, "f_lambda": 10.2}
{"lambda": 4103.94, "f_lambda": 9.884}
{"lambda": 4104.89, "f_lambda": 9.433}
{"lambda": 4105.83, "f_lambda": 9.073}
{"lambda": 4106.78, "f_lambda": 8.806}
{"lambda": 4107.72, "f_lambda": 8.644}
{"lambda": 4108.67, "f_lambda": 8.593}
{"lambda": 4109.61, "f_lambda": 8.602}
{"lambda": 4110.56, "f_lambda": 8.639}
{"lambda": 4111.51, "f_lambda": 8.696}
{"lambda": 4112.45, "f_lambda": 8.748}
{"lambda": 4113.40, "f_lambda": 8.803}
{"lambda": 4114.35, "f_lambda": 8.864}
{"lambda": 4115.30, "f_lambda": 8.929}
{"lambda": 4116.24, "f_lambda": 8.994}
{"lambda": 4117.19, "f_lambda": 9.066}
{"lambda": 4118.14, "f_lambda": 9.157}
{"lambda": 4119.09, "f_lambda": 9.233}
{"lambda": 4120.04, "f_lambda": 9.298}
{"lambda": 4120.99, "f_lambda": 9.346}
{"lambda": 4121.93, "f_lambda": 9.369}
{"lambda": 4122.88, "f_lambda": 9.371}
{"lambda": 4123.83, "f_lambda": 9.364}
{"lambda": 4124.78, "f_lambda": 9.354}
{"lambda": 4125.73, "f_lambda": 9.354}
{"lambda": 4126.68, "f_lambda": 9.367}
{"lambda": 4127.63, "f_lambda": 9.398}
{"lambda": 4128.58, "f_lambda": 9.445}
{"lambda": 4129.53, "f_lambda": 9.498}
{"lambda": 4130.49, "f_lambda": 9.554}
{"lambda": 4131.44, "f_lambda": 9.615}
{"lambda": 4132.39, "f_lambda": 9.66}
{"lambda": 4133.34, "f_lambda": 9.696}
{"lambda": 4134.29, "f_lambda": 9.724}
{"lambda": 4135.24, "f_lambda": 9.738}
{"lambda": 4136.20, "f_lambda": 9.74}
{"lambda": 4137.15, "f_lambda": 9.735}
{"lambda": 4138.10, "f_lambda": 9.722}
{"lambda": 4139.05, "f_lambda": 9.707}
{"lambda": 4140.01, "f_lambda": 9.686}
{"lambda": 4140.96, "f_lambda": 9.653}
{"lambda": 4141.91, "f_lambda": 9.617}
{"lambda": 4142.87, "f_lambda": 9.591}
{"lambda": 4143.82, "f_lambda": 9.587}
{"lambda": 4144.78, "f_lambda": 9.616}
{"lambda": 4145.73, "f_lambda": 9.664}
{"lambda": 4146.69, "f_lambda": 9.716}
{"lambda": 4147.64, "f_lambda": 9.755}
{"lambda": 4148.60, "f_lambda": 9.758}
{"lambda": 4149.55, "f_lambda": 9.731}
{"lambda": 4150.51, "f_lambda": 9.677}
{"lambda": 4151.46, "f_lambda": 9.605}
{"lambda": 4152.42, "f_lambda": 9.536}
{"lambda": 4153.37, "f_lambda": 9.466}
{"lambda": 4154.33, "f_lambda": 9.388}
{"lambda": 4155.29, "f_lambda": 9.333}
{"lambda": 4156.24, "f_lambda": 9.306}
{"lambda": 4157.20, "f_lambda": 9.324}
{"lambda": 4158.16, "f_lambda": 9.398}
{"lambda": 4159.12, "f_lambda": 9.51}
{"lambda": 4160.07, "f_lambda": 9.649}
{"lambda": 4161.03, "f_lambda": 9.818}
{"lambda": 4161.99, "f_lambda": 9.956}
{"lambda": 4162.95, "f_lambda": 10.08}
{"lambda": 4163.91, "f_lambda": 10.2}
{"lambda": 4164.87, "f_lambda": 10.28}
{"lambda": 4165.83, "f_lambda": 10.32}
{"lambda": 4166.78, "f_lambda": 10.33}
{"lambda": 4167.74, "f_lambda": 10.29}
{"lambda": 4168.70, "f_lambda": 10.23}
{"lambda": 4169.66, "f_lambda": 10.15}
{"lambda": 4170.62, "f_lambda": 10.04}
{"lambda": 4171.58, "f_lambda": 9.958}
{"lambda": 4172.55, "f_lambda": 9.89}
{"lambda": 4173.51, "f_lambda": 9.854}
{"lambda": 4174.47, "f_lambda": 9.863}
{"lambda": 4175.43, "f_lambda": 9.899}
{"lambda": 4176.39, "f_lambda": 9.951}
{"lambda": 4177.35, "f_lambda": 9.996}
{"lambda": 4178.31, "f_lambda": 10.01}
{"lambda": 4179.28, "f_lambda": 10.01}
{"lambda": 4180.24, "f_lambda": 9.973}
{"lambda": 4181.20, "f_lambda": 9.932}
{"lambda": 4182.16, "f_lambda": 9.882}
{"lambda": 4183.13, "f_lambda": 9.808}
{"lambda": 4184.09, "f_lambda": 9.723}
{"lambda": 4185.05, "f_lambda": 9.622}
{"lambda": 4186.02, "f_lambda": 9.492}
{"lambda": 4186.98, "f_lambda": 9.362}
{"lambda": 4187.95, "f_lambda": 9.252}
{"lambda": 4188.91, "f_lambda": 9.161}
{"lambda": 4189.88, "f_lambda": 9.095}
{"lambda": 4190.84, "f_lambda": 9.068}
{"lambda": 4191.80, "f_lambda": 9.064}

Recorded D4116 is 2.2 AA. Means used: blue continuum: 9.93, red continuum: 9.76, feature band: 9.26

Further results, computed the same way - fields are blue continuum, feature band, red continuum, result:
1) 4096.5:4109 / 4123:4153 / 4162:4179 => 0.3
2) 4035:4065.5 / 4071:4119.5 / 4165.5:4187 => 4.1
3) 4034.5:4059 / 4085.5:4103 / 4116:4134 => 0.8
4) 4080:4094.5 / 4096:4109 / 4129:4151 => 0.4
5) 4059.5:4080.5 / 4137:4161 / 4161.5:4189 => 0.8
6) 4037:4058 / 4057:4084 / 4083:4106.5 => -0.1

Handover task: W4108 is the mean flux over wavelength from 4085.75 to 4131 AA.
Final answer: 9.2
